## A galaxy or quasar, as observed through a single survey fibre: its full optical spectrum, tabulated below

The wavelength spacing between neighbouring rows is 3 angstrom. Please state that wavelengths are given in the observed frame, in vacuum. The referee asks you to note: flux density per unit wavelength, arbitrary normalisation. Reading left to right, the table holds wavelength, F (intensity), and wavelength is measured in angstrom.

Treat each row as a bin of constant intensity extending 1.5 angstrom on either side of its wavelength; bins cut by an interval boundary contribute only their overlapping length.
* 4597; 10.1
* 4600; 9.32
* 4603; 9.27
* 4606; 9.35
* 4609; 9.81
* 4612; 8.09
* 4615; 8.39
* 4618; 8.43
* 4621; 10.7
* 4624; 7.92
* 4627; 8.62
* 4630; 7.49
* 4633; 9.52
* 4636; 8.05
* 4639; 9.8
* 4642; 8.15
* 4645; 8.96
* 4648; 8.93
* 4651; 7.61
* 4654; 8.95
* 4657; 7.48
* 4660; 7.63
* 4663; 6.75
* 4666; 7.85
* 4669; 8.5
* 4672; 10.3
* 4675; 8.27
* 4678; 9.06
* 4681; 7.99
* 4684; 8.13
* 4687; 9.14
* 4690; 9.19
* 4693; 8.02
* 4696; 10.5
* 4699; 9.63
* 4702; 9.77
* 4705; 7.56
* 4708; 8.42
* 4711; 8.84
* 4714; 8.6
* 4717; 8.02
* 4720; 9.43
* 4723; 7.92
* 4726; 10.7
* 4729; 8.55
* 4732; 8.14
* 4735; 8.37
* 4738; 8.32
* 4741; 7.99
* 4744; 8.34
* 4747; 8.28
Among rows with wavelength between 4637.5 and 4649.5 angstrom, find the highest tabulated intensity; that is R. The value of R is 9.8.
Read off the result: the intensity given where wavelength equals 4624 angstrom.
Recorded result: 7.92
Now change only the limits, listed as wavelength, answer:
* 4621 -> 10.7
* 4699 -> 9.63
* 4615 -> 8.39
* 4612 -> 8.09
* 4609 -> 9.81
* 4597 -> 10.1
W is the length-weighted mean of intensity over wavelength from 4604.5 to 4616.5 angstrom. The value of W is 8.91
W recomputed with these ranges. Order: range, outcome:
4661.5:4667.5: 7.3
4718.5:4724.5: 8.67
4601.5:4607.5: 9.31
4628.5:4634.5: 8.51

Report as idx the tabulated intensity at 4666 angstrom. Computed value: 7.85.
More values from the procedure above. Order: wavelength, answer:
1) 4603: 9.27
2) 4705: 7.56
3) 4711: 8.84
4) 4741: 7.99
